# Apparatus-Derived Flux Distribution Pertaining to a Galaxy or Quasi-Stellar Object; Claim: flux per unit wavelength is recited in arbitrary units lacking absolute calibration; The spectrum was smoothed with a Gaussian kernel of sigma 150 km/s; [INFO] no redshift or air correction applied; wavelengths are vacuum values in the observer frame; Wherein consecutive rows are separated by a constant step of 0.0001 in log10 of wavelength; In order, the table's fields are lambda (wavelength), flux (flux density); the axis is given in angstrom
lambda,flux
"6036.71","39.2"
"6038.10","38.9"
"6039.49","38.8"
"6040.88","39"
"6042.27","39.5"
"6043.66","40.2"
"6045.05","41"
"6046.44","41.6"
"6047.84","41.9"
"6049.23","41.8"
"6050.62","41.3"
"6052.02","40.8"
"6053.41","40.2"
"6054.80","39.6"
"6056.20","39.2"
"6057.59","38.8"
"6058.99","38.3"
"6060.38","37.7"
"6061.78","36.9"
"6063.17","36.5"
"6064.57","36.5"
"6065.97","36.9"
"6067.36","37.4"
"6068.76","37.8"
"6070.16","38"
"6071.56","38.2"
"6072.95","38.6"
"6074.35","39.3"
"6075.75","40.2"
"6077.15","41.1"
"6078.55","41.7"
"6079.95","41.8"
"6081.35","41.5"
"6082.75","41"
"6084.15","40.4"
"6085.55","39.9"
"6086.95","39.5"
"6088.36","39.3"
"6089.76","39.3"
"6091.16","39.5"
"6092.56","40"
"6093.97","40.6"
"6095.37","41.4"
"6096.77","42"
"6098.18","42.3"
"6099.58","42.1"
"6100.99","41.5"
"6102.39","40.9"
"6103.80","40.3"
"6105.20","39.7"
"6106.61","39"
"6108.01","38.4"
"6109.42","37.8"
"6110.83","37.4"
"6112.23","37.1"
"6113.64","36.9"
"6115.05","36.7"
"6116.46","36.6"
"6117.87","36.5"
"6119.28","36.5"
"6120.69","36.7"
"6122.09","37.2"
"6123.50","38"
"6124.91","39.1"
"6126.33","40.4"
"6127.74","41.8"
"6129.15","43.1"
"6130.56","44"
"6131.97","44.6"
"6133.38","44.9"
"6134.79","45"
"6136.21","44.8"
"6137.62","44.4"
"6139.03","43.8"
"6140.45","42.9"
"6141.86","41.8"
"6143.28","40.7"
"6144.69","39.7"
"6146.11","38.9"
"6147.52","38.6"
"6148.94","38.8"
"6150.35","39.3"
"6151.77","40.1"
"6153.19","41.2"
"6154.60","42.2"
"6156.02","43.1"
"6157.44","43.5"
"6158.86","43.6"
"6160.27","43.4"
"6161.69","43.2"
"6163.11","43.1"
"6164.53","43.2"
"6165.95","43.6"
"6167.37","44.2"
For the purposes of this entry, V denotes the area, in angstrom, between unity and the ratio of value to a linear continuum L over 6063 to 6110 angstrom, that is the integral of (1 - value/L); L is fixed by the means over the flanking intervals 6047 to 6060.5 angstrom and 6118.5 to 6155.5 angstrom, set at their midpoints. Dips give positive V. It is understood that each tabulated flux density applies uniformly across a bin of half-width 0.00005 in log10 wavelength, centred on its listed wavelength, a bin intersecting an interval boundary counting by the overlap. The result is 0.83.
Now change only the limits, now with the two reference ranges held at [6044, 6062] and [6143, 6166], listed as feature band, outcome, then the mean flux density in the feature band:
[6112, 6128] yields 1.3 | 37.7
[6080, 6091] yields 0.1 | 40.2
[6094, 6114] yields 0.4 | 39.9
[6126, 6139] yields -0.8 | 43.8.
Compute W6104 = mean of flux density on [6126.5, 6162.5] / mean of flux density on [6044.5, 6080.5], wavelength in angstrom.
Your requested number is 1.1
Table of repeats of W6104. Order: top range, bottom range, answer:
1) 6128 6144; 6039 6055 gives 1.08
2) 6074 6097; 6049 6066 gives 1.04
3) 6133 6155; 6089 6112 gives 1.04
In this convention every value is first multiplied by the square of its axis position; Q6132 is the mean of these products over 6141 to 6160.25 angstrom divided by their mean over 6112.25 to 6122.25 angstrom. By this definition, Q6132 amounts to 1.13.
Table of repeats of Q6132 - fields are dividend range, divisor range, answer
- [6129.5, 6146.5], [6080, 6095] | 1.09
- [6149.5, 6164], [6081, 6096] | 1.08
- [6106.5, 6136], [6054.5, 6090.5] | 1.03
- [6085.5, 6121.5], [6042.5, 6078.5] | 1.01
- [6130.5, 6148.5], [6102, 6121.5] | 1.13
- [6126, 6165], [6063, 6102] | 1.08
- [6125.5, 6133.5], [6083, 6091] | 1.10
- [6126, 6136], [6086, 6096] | 1.11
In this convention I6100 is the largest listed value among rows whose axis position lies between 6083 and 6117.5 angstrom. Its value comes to 42.3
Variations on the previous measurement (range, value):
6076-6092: 41.8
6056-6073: 39.2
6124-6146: 45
